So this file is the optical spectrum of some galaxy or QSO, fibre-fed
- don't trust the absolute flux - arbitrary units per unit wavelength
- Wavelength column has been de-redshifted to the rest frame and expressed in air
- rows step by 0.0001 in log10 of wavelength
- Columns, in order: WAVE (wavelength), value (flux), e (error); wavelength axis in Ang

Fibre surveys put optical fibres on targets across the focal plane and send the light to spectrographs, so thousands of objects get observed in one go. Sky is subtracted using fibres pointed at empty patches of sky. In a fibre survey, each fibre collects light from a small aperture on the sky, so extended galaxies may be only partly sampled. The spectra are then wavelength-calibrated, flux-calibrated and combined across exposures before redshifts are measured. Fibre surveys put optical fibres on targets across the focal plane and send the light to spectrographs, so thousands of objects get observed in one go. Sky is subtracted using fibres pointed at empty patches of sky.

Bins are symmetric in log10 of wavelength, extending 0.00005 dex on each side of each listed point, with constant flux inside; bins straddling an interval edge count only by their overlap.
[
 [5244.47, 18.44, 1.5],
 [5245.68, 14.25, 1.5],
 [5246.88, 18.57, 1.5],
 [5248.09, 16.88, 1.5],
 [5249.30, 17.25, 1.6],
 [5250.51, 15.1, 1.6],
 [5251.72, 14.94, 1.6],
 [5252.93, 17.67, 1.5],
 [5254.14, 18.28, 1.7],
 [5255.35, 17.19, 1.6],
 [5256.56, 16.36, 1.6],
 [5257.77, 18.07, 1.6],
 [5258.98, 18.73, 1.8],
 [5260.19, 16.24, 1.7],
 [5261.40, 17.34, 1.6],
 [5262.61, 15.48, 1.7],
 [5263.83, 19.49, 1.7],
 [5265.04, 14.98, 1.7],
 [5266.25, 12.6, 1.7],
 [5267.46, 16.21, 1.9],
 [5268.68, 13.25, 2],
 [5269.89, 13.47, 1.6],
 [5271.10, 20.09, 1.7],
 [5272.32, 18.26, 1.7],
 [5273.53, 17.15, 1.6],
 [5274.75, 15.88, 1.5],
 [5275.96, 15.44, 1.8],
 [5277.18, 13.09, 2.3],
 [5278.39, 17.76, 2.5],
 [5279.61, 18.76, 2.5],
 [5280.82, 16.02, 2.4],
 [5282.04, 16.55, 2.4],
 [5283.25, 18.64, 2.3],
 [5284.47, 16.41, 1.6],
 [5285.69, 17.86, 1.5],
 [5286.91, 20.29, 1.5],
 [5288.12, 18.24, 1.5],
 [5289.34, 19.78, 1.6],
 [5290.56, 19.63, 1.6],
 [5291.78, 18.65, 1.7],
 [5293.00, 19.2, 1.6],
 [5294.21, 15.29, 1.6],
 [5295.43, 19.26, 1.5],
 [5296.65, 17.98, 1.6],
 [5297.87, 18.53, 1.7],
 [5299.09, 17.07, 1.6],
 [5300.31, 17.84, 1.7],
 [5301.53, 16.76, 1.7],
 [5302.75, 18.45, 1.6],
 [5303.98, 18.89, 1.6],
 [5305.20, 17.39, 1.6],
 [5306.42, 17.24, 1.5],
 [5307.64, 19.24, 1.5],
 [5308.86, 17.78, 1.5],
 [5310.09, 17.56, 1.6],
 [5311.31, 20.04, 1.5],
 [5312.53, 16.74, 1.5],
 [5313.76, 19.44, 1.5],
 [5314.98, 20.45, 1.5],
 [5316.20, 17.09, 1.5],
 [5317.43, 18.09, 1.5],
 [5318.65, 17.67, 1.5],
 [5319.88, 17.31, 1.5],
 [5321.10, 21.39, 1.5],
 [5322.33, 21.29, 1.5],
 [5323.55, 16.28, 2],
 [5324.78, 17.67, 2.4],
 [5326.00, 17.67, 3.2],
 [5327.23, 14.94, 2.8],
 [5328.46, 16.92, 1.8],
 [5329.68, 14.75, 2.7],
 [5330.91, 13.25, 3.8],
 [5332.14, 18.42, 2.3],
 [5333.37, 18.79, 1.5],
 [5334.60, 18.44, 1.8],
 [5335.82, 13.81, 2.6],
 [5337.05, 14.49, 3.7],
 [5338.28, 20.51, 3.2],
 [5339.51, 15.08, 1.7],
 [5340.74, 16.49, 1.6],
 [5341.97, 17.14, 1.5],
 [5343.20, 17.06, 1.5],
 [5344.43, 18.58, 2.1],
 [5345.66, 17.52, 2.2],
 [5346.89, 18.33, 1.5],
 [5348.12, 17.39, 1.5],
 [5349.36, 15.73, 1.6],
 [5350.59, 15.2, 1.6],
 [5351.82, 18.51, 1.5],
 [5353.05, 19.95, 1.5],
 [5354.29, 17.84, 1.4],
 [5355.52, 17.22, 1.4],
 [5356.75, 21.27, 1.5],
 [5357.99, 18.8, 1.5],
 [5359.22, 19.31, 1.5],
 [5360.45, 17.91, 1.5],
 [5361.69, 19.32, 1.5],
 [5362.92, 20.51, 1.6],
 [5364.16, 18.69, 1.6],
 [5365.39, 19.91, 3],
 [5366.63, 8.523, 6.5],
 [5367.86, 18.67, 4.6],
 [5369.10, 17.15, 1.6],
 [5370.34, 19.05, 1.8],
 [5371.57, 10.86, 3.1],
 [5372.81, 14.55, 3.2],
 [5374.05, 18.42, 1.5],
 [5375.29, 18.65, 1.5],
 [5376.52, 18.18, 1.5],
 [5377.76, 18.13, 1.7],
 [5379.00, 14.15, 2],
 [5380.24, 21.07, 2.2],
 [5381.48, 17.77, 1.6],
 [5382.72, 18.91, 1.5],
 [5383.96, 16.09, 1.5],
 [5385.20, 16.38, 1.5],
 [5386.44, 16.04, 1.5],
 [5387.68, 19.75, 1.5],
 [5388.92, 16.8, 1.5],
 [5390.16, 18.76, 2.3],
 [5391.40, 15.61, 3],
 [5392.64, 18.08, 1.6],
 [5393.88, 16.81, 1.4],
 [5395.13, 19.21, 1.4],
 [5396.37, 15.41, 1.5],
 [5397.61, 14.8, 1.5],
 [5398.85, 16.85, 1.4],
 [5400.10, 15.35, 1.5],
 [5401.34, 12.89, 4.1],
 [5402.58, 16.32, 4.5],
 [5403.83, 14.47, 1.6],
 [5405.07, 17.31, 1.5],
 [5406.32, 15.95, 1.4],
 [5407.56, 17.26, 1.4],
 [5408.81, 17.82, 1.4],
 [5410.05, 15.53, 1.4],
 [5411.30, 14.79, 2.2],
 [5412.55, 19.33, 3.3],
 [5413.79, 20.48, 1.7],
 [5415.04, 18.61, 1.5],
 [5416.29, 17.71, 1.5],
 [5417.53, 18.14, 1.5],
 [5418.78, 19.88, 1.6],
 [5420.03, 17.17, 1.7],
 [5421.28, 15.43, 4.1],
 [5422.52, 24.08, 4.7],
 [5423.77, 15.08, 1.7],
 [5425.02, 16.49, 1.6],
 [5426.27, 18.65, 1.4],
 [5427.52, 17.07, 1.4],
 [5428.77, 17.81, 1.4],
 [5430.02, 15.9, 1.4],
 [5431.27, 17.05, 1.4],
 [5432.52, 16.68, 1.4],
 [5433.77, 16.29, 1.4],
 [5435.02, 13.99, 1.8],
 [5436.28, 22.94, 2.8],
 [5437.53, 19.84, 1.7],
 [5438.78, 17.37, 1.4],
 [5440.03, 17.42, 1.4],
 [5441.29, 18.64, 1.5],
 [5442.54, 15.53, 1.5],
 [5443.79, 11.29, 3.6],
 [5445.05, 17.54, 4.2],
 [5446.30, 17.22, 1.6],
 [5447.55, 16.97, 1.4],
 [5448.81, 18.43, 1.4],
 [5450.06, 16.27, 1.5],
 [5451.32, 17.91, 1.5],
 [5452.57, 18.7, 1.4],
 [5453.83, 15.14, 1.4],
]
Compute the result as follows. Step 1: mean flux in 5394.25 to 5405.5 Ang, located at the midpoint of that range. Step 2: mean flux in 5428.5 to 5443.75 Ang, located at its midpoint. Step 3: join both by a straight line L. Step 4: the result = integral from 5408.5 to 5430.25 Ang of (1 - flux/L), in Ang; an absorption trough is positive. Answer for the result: -1.6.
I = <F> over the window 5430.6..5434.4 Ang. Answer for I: 16.7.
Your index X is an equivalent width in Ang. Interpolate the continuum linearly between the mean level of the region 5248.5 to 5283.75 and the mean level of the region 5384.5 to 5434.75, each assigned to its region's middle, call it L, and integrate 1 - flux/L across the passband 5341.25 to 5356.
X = -0.6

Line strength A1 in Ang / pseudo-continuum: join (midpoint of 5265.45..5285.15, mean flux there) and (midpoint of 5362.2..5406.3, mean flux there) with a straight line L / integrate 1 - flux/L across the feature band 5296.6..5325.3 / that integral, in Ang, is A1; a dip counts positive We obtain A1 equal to -3.2 Ang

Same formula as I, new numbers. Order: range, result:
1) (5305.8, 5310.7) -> 18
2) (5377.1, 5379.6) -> 16.2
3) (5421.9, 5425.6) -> 18.6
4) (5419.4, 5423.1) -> 18.9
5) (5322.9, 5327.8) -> 16.7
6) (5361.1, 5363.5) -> 20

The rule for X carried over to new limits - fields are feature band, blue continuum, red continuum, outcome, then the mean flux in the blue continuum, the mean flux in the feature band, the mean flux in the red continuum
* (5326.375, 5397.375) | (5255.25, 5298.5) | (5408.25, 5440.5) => 1.0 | 17.2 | 17.3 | 17.8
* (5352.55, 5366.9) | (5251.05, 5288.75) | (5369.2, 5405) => -1.5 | 16.8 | 18.5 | 16.8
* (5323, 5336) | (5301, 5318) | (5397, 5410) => 0.9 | 18.2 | 16.5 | 15.9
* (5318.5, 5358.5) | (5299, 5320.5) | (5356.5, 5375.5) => 0.8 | 18.1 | 17.4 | 17.5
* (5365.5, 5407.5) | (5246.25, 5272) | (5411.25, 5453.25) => 1.7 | 16.6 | 16.6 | 17.6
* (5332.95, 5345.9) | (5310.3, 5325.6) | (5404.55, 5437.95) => 1.0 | 18.6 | 17.1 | 17.7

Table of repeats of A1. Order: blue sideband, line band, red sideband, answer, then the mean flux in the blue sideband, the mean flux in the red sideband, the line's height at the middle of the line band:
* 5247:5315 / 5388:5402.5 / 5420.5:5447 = 0.7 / 17.4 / 17.3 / 17.3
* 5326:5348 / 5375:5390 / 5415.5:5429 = -0.2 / 16.8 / 18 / 17.4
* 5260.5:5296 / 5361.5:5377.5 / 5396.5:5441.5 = 0.1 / 17.1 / 17.2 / 17.2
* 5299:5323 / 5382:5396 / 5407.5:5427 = 0.5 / 18.4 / 17.9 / 18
